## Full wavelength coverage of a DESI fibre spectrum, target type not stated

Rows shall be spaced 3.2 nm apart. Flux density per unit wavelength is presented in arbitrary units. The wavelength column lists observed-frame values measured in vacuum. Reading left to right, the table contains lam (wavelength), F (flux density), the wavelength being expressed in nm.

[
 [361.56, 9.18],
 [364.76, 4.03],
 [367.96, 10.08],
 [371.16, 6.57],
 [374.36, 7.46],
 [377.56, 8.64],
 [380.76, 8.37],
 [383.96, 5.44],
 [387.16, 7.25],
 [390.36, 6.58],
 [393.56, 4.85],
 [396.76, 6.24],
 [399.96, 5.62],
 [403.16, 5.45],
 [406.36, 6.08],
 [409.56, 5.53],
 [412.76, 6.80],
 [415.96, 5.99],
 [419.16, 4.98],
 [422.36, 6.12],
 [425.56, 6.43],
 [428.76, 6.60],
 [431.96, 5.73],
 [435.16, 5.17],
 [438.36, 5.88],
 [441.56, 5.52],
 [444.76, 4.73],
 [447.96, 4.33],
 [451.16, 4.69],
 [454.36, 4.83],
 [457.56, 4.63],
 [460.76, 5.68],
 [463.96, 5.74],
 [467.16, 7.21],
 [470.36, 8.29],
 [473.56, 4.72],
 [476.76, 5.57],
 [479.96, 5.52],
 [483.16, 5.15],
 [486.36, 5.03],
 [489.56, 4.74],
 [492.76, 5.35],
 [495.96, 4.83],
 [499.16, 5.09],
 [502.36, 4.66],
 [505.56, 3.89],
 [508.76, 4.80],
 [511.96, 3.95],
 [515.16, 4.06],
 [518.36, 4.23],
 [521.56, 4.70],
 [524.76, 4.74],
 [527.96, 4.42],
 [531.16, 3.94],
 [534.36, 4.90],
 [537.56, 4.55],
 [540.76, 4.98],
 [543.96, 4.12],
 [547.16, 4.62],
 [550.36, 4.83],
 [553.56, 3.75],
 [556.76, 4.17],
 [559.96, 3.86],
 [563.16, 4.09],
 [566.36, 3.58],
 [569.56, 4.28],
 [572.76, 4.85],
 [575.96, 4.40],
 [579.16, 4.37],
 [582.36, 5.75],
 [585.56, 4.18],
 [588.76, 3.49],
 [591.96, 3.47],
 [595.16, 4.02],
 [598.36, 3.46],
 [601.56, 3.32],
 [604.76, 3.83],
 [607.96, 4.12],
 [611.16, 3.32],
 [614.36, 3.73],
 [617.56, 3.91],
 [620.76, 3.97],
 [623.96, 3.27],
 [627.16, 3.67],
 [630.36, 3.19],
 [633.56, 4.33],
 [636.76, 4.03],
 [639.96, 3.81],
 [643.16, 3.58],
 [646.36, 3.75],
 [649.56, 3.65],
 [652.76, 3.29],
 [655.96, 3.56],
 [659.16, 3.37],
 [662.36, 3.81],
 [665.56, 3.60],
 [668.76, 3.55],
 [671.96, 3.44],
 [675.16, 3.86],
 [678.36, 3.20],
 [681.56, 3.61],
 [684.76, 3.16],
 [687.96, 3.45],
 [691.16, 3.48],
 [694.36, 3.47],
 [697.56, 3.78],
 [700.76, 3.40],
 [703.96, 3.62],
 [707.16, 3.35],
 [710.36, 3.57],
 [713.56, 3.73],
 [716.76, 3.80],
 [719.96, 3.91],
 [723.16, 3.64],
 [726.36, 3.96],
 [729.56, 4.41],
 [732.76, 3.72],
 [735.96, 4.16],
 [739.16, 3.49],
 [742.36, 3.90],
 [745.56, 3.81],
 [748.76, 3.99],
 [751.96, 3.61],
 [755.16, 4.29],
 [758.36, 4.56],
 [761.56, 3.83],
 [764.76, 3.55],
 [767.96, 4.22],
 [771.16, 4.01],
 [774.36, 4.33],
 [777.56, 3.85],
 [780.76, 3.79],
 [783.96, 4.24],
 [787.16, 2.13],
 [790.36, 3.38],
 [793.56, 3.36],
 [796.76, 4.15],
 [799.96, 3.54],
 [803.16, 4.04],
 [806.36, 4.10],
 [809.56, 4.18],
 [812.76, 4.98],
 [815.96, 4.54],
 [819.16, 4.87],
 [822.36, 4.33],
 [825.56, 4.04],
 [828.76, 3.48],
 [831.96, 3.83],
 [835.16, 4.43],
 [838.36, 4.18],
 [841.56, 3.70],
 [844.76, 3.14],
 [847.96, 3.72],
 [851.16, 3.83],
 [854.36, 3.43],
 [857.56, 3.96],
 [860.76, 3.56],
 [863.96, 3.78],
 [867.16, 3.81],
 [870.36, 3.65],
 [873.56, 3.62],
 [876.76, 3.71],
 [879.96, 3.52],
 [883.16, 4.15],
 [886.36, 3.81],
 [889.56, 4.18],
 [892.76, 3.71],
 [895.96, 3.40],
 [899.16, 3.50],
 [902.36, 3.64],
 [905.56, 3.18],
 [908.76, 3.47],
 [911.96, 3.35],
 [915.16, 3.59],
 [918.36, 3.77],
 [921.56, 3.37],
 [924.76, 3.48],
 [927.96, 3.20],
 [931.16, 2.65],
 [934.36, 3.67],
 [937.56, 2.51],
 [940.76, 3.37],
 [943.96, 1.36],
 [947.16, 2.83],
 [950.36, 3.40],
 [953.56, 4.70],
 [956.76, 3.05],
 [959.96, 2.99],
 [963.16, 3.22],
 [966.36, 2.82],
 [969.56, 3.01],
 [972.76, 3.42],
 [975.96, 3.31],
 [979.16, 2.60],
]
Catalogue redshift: 0.676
